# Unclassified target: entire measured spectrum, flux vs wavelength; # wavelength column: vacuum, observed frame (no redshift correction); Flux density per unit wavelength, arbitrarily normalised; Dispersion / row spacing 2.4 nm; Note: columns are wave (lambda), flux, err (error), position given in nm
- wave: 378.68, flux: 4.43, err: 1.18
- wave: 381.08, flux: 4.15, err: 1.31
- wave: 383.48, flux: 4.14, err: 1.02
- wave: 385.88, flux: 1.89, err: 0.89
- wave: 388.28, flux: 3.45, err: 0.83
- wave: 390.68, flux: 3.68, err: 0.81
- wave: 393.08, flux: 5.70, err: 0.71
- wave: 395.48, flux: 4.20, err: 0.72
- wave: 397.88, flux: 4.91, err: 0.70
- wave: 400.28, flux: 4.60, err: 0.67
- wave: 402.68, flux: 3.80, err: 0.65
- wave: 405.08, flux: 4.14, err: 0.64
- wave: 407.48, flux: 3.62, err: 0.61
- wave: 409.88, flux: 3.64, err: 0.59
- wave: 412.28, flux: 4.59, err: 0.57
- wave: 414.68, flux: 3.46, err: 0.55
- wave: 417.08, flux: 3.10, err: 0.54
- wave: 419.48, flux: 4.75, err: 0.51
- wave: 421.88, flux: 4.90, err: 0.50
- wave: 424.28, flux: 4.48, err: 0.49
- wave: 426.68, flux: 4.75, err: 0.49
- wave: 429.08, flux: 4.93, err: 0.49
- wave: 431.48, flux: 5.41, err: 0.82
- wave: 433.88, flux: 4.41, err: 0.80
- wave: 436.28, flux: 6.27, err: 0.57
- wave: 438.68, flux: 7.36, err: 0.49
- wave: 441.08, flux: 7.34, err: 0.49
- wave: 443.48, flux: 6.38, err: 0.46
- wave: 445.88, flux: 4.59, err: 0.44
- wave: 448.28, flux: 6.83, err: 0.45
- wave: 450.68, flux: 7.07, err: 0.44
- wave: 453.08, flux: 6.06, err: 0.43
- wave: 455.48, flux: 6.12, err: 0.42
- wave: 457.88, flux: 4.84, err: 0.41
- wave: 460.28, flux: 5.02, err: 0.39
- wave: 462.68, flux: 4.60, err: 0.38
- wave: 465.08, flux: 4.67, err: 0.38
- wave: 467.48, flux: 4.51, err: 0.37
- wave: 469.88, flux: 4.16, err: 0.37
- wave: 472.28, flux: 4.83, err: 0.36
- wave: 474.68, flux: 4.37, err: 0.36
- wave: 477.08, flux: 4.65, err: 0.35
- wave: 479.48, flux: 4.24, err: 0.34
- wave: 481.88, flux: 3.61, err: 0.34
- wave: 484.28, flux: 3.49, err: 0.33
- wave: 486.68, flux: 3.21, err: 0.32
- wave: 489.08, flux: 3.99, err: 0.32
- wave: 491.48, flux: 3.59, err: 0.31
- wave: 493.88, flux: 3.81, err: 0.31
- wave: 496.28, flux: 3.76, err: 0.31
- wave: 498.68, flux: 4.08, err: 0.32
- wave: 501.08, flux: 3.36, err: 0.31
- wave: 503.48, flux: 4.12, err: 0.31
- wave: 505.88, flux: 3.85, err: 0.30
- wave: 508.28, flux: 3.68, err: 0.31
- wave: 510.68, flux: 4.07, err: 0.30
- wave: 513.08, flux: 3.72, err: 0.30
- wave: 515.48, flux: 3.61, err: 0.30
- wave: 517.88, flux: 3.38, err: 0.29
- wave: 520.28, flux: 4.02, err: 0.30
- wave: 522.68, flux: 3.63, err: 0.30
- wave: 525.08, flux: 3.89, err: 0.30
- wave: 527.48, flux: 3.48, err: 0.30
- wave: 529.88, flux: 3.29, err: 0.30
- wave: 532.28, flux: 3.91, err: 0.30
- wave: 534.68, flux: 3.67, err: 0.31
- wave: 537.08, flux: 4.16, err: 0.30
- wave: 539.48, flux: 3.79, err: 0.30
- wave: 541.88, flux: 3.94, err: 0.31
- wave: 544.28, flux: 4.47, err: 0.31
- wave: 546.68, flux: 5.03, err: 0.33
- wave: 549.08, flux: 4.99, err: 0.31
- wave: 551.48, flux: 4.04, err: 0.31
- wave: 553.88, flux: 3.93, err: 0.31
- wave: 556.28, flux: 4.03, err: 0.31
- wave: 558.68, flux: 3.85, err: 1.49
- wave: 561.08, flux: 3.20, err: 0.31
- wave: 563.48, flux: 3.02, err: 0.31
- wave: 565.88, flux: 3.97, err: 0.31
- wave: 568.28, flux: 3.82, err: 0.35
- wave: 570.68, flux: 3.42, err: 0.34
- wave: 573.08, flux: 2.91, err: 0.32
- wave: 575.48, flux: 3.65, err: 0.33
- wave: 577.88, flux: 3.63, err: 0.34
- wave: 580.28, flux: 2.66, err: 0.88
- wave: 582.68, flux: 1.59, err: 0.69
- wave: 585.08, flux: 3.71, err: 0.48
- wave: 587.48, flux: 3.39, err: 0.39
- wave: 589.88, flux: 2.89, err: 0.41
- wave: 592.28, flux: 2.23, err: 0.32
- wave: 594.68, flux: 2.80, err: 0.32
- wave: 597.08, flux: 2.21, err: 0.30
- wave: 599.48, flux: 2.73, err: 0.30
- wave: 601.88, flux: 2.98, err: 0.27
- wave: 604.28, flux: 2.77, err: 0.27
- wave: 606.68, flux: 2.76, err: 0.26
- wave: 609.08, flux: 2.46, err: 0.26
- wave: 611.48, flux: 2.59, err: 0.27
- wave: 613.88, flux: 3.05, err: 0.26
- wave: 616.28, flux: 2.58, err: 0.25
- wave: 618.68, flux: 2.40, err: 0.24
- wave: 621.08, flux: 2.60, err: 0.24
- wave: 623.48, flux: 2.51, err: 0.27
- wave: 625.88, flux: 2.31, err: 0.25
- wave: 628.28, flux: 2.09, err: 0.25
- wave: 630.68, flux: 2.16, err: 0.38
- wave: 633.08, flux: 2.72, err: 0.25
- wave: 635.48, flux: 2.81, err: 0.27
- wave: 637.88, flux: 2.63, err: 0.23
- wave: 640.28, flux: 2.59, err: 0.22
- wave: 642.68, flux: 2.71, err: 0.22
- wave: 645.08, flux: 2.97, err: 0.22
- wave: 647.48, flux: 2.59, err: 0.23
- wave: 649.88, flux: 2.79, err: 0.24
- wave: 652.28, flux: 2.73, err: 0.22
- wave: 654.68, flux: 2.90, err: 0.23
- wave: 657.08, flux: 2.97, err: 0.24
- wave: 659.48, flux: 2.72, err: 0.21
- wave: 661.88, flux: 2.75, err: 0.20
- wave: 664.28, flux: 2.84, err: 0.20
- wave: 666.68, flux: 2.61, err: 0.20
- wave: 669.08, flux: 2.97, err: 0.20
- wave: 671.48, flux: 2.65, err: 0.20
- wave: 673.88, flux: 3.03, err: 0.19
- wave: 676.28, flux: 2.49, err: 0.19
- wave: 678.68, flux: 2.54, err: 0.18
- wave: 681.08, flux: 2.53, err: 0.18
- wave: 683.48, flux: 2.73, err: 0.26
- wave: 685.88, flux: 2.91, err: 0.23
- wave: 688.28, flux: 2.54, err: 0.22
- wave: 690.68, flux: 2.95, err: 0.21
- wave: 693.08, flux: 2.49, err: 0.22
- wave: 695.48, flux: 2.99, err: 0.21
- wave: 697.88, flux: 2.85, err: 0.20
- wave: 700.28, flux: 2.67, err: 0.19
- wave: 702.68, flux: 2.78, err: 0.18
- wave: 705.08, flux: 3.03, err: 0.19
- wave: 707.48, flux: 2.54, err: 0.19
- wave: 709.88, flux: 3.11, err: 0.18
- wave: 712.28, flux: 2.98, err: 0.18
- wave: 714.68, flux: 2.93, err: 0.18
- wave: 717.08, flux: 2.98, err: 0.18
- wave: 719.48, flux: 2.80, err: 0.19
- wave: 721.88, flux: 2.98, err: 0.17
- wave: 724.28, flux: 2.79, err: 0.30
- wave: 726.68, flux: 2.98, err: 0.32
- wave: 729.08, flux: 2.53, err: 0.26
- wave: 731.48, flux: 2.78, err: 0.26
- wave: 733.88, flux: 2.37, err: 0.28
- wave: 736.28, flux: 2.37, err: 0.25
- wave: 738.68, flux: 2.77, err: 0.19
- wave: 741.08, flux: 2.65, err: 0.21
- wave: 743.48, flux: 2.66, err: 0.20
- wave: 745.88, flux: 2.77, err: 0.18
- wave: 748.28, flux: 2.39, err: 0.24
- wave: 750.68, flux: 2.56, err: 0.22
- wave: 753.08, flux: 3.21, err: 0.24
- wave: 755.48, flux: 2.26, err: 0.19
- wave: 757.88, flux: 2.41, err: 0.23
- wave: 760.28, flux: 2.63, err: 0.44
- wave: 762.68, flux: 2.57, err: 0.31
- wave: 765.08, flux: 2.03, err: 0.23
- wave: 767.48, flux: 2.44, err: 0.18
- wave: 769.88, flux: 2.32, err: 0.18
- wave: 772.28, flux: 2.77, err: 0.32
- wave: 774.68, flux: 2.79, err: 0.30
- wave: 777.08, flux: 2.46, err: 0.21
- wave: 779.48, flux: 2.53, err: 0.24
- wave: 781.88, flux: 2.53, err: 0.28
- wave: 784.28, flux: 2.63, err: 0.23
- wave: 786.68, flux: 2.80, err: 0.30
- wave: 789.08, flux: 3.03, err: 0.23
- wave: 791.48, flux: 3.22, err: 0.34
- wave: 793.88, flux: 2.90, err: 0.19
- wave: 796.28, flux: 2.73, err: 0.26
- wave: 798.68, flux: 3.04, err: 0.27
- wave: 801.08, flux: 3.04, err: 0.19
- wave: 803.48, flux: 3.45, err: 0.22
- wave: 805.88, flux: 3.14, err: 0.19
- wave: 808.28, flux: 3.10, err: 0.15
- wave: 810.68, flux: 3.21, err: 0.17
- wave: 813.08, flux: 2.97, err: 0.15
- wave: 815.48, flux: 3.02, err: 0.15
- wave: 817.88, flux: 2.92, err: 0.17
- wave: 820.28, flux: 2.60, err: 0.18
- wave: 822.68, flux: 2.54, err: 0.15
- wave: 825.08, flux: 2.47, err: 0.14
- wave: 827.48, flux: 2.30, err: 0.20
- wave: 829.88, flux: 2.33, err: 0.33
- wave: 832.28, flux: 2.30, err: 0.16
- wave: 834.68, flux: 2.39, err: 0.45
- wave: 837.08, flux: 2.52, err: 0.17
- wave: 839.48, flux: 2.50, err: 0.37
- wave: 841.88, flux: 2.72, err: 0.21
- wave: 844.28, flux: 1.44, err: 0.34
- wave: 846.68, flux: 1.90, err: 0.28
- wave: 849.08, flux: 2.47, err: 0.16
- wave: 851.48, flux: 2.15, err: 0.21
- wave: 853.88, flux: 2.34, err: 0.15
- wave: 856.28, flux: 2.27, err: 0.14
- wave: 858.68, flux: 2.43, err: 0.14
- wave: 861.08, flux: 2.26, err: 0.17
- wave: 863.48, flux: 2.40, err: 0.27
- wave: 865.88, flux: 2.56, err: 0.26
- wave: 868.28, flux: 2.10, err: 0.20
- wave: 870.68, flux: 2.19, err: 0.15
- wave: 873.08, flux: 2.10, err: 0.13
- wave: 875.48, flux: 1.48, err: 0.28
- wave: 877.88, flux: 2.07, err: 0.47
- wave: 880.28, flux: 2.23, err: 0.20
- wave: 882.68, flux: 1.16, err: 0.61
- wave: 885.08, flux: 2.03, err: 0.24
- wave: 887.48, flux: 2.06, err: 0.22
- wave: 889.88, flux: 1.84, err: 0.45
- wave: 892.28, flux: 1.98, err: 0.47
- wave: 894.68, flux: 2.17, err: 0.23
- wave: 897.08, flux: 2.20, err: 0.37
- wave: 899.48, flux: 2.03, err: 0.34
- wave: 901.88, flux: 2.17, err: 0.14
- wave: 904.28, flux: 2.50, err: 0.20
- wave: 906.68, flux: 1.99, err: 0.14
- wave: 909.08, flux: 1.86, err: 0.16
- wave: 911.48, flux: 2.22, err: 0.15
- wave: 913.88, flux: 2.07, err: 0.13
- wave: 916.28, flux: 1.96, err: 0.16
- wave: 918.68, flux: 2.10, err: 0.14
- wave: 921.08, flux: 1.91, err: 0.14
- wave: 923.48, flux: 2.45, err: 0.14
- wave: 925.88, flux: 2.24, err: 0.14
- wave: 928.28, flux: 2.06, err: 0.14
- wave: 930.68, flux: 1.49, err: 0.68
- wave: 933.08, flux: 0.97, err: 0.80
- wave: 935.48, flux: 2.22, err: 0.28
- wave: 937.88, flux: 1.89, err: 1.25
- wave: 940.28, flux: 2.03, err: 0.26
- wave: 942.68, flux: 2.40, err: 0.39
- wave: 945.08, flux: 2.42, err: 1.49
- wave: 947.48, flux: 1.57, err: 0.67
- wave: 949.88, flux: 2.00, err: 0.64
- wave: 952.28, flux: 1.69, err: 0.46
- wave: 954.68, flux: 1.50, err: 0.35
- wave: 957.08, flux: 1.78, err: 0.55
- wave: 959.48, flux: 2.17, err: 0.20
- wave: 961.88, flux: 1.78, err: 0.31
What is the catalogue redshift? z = 1.863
